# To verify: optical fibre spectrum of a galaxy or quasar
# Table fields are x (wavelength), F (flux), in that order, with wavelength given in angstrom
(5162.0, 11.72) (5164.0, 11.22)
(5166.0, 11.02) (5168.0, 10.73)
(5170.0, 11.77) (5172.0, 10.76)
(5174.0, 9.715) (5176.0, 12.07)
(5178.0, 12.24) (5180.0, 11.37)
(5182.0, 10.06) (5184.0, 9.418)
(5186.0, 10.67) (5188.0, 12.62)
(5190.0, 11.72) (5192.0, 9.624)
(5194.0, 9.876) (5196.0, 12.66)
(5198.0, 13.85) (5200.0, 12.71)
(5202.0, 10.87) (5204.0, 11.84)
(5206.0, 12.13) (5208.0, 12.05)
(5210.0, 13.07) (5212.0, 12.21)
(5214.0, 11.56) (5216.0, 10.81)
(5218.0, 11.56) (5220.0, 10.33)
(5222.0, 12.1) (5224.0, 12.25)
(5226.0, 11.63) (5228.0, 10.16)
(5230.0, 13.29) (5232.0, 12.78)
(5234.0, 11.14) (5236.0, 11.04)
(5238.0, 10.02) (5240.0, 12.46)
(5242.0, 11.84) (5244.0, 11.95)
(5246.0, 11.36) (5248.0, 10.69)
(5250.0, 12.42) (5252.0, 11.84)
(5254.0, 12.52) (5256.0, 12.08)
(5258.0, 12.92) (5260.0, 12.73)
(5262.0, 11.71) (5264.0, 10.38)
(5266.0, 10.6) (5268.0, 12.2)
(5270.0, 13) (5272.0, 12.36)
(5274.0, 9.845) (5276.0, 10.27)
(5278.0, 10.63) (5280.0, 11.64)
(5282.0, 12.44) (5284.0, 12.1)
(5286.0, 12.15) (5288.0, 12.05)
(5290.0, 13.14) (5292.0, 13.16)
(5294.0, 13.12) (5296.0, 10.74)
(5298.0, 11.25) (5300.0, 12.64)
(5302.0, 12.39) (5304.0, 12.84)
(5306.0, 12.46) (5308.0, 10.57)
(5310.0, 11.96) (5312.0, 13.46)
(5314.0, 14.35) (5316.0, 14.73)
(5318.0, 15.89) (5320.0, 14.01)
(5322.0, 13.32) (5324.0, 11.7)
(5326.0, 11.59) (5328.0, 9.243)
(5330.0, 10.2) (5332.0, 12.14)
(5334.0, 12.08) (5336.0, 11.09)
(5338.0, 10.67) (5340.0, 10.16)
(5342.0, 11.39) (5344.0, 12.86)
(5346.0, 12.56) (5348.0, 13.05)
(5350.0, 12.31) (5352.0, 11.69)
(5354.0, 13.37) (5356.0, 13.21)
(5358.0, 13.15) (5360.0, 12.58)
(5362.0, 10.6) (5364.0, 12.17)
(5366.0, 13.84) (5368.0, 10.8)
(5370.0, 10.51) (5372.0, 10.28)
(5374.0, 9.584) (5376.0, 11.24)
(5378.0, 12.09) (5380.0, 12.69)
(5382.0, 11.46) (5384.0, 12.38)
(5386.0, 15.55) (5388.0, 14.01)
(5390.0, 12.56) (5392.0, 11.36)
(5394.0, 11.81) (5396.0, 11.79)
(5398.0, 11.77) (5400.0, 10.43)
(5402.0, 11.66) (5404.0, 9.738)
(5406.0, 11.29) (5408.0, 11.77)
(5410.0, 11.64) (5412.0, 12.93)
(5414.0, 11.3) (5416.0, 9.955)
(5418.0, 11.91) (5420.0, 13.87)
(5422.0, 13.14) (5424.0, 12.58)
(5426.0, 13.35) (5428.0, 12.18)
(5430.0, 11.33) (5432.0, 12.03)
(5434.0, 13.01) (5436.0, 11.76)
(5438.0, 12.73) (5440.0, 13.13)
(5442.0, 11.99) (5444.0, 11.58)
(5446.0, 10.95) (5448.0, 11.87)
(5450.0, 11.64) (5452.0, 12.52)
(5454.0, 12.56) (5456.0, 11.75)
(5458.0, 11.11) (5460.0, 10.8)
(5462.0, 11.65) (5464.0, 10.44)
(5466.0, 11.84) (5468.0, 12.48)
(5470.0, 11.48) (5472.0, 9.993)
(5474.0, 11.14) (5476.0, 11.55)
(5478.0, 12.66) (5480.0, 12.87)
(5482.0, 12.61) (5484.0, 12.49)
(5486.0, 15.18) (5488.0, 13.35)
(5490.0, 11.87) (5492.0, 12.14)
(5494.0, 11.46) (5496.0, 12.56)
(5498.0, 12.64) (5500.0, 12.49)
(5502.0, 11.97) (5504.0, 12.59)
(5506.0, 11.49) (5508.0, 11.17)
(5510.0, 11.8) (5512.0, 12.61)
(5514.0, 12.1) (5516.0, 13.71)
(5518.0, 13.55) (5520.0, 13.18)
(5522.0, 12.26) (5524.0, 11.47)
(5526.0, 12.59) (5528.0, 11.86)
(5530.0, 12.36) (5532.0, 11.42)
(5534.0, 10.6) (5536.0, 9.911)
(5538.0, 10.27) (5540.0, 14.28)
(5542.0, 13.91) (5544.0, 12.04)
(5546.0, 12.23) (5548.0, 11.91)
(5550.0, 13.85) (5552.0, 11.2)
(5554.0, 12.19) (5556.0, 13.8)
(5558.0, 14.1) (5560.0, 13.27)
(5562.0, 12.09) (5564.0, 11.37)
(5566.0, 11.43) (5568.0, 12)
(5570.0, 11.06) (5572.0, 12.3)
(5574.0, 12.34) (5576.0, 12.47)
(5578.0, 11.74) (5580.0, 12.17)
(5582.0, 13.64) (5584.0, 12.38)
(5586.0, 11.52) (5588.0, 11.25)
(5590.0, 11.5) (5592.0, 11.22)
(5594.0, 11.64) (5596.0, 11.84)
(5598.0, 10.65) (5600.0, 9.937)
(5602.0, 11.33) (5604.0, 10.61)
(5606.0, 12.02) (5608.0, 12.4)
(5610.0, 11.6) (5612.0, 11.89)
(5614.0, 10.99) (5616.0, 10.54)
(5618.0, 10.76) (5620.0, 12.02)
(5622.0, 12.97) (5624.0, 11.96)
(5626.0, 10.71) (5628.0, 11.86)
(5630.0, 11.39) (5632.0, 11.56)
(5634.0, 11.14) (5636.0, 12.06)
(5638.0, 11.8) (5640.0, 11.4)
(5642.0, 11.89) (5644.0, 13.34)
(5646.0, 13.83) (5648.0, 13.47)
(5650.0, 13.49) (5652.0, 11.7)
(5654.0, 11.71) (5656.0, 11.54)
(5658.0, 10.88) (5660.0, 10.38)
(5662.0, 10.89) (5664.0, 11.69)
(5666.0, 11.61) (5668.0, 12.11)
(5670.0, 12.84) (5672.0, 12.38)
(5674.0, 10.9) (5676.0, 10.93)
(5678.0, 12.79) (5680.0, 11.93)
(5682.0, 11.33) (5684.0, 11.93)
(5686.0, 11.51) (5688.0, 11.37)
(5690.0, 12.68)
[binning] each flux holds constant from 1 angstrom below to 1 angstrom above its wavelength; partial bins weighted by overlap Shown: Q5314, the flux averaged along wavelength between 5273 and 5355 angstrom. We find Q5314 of 12.1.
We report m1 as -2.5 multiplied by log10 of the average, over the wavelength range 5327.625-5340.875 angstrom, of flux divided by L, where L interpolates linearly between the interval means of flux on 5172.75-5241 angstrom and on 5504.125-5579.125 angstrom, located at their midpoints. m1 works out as 0.09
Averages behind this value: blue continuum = 11.5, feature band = 10.9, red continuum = 12.2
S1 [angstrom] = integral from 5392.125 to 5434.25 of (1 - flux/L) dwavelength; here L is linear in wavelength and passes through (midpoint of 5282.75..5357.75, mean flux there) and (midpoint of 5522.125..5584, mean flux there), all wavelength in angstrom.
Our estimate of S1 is 1.5 angstrom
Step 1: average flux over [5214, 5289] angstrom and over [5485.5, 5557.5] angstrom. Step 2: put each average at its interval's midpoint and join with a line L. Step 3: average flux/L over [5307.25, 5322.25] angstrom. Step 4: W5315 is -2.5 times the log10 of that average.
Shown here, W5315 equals -0.15 mag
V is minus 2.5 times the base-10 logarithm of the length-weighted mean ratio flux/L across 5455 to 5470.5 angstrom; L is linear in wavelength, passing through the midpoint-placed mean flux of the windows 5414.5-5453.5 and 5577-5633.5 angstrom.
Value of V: 0.06 mag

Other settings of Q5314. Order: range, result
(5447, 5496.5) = 12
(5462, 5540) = 12.1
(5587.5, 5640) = 11.4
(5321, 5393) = 11.9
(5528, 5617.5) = 11.9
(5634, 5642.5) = 11.7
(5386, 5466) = 11.9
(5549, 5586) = 12.4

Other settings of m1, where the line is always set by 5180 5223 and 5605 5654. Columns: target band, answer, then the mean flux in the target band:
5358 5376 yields 0.026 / 11.4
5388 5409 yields 0.016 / 11.5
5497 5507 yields -0.038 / 12.2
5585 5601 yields 0.067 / 11.2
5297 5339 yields -0.062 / 12.3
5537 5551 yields -0.070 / 12.6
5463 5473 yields 0.050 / 11.2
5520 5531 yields -0.033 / 12.2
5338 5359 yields -0.058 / 12.3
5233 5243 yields 0.023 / 11.3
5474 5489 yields -0.092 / 12.8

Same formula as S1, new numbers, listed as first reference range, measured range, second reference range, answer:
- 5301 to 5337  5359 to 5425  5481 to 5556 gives 2.9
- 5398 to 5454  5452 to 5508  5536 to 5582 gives 0.3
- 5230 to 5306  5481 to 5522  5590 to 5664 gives -2.8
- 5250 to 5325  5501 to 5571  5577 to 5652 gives -1.8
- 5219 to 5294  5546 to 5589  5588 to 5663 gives -2.3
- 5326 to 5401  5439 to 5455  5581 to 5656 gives -0.3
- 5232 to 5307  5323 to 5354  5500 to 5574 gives 1.0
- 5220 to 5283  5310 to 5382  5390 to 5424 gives -2.7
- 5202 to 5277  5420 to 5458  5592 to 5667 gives -1.8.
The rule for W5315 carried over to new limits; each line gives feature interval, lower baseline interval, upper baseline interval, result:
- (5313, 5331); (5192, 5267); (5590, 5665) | -0.09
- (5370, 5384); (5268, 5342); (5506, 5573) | 0.08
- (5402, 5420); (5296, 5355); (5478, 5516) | 0.08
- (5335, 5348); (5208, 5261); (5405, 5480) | 0.03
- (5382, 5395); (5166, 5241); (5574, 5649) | -0.11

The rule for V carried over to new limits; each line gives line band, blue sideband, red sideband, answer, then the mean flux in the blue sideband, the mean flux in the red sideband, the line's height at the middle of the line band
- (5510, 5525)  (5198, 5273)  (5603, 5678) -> -0.075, 11.8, 11.8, 11.8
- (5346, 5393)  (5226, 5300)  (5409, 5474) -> -0.031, 11.8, 11.9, 11.9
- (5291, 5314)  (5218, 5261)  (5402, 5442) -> -0.040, 11.8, 12.1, 11.9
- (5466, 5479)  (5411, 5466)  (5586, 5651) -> 0.034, 12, 11.7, 11.9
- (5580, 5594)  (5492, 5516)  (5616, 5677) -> 0.004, 12.2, 11.8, 12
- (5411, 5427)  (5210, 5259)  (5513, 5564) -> -0.022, 11.7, 12.4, 12.1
